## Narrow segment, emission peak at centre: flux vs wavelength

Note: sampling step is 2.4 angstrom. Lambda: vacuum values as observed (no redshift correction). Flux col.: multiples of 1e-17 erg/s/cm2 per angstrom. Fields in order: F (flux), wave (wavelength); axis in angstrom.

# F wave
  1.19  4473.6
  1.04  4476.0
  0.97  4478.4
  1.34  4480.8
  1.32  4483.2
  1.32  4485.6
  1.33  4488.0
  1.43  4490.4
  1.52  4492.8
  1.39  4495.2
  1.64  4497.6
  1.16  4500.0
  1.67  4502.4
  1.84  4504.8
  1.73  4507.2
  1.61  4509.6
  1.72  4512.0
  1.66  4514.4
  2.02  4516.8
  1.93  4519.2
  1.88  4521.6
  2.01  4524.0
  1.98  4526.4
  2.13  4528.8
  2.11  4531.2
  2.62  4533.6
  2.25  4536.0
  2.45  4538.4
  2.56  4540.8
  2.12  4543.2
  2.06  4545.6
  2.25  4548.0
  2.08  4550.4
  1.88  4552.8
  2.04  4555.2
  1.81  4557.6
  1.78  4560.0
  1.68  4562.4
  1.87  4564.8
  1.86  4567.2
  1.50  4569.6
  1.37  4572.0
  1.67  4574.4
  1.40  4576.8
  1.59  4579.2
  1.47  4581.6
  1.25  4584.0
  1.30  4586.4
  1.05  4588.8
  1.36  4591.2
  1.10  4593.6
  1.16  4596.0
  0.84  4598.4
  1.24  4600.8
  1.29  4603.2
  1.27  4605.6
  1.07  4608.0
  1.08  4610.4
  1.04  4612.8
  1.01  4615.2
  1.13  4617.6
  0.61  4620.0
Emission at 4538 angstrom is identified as C IV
